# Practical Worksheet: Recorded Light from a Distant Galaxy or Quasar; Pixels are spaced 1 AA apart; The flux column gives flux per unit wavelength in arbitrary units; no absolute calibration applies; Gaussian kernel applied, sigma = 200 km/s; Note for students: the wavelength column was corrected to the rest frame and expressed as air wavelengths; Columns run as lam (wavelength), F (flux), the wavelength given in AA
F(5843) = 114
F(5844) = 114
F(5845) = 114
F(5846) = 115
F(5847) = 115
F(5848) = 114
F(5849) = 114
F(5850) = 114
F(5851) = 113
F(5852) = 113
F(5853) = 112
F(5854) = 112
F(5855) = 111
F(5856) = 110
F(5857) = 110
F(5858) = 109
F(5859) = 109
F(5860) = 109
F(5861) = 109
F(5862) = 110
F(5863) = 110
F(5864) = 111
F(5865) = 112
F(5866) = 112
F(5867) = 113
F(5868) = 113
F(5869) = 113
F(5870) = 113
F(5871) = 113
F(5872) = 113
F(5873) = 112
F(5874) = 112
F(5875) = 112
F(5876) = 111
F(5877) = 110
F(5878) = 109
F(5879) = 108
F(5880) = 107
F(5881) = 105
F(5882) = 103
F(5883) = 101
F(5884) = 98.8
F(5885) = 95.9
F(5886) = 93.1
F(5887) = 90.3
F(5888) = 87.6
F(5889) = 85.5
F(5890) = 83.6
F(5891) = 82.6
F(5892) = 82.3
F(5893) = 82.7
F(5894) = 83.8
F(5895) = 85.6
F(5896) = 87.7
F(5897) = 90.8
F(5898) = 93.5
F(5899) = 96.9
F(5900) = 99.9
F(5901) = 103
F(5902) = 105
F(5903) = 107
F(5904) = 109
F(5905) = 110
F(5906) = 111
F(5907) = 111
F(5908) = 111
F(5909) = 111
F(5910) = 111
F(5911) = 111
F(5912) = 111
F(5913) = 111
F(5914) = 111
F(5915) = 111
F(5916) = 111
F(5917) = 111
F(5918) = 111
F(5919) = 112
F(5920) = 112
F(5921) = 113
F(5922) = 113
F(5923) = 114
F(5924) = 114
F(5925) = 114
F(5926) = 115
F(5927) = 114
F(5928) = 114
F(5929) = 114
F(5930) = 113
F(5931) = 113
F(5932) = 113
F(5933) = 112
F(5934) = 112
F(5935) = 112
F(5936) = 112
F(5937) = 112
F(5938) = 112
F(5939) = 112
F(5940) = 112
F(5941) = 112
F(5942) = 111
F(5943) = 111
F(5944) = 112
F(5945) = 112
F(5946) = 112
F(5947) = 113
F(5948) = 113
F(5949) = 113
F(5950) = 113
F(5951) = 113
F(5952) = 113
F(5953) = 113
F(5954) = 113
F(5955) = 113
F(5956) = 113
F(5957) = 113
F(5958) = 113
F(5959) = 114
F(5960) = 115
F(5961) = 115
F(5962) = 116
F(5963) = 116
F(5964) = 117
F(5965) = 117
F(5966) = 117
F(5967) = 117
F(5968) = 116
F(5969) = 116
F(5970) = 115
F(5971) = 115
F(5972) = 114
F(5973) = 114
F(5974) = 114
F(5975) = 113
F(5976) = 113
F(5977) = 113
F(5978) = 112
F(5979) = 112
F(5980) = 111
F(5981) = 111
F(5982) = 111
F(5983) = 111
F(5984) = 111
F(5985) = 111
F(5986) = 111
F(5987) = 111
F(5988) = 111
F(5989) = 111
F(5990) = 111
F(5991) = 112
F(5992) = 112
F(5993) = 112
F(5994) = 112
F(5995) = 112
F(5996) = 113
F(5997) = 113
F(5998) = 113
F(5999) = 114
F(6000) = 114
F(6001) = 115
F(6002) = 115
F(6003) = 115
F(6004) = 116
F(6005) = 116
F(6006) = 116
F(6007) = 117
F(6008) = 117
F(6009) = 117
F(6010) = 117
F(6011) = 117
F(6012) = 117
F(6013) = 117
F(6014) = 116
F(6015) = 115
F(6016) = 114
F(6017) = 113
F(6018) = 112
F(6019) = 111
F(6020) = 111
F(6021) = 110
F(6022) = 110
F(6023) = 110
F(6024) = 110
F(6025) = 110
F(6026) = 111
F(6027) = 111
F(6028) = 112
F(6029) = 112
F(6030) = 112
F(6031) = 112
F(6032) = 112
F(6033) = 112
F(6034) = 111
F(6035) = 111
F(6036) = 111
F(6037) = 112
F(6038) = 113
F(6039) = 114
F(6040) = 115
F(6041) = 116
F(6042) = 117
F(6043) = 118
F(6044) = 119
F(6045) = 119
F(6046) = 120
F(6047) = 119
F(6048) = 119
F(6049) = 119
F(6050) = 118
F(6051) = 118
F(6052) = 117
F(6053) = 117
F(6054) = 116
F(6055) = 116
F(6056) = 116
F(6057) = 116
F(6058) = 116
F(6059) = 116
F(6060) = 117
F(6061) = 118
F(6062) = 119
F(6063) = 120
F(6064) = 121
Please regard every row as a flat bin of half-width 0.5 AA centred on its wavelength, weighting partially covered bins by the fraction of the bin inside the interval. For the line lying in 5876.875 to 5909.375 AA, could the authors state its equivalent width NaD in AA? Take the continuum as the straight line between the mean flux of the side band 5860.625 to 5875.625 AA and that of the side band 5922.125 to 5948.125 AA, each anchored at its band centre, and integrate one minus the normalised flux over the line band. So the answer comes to 4.10 AA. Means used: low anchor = 112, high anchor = 113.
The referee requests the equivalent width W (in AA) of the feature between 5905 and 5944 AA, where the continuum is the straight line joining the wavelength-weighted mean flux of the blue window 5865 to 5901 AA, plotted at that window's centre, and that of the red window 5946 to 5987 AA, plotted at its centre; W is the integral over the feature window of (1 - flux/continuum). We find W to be -1.9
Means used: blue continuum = 100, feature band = 112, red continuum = 114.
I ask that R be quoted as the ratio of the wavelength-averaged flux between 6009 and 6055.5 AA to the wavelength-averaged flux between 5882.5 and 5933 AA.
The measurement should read 1.10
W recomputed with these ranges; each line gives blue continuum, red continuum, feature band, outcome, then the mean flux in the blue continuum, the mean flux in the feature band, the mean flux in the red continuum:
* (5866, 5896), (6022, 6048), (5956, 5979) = -1.4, 101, 115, 114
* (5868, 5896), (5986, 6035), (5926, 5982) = -3.2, 99.8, 113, 113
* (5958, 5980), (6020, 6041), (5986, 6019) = -0.3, 115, 114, 112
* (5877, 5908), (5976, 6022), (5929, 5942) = -1.1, 97.4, 112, 113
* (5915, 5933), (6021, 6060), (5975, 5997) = 0.4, 113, 112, 115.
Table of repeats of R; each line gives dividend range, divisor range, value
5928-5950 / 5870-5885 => 1.04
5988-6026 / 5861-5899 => 1.12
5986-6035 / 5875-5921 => 1.11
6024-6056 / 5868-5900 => 1.16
